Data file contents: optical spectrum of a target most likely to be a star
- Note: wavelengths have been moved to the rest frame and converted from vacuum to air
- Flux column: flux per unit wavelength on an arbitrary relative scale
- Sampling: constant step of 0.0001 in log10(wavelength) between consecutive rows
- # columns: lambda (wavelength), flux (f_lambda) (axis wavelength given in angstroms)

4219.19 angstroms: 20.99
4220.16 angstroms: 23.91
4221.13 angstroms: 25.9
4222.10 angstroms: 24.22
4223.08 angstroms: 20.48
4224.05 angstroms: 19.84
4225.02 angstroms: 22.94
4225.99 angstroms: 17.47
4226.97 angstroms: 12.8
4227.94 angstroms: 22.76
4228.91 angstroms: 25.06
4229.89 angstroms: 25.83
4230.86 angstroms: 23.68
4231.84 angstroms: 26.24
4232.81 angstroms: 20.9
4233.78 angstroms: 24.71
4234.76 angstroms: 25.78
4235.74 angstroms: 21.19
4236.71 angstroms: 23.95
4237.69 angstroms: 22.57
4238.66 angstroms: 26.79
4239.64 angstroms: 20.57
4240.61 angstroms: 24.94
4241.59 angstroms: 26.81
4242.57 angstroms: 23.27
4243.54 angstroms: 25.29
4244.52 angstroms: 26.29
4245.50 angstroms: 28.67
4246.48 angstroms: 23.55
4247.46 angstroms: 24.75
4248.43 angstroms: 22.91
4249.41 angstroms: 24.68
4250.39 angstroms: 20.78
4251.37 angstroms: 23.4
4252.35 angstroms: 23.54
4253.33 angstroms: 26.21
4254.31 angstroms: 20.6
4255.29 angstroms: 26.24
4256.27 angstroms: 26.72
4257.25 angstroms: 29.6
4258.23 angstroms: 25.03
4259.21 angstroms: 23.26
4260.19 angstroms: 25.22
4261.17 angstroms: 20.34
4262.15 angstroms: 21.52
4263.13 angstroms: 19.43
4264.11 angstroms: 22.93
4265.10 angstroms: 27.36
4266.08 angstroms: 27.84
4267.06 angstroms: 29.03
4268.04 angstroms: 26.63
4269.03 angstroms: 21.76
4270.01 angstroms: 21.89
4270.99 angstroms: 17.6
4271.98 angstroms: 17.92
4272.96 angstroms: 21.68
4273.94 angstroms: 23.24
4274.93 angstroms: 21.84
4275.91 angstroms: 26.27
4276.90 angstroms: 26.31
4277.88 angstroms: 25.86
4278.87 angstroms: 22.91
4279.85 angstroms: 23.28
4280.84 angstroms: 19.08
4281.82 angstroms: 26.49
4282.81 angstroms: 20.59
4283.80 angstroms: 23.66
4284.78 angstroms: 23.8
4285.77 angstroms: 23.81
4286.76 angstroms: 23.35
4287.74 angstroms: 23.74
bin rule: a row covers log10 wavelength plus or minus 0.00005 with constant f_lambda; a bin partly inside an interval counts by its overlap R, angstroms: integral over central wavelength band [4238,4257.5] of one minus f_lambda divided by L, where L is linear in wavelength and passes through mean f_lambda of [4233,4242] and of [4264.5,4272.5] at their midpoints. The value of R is -0.6 angstroms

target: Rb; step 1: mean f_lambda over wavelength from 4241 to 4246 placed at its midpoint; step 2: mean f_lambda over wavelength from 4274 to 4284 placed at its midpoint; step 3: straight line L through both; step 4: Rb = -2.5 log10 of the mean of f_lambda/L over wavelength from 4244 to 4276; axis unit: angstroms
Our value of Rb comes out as 0.05 mag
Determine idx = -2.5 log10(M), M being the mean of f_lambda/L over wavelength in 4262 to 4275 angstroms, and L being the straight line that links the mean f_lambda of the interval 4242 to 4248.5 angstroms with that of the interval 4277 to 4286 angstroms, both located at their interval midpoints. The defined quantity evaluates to 0.05 mag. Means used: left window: 25.1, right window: 23.4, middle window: 23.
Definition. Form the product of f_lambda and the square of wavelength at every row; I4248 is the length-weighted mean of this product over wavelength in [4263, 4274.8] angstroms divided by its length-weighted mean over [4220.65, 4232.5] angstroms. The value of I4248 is 1.06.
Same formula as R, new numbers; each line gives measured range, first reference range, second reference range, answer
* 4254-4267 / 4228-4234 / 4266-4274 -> -0.75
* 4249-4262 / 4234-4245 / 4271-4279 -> -0.29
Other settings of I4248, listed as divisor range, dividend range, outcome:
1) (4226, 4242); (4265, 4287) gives 1.03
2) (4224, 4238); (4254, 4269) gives 1.12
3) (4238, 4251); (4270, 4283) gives 0.93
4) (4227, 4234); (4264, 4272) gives 1.04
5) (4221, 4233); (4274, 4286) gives 1.10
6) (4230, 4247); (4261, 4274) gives 0.95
